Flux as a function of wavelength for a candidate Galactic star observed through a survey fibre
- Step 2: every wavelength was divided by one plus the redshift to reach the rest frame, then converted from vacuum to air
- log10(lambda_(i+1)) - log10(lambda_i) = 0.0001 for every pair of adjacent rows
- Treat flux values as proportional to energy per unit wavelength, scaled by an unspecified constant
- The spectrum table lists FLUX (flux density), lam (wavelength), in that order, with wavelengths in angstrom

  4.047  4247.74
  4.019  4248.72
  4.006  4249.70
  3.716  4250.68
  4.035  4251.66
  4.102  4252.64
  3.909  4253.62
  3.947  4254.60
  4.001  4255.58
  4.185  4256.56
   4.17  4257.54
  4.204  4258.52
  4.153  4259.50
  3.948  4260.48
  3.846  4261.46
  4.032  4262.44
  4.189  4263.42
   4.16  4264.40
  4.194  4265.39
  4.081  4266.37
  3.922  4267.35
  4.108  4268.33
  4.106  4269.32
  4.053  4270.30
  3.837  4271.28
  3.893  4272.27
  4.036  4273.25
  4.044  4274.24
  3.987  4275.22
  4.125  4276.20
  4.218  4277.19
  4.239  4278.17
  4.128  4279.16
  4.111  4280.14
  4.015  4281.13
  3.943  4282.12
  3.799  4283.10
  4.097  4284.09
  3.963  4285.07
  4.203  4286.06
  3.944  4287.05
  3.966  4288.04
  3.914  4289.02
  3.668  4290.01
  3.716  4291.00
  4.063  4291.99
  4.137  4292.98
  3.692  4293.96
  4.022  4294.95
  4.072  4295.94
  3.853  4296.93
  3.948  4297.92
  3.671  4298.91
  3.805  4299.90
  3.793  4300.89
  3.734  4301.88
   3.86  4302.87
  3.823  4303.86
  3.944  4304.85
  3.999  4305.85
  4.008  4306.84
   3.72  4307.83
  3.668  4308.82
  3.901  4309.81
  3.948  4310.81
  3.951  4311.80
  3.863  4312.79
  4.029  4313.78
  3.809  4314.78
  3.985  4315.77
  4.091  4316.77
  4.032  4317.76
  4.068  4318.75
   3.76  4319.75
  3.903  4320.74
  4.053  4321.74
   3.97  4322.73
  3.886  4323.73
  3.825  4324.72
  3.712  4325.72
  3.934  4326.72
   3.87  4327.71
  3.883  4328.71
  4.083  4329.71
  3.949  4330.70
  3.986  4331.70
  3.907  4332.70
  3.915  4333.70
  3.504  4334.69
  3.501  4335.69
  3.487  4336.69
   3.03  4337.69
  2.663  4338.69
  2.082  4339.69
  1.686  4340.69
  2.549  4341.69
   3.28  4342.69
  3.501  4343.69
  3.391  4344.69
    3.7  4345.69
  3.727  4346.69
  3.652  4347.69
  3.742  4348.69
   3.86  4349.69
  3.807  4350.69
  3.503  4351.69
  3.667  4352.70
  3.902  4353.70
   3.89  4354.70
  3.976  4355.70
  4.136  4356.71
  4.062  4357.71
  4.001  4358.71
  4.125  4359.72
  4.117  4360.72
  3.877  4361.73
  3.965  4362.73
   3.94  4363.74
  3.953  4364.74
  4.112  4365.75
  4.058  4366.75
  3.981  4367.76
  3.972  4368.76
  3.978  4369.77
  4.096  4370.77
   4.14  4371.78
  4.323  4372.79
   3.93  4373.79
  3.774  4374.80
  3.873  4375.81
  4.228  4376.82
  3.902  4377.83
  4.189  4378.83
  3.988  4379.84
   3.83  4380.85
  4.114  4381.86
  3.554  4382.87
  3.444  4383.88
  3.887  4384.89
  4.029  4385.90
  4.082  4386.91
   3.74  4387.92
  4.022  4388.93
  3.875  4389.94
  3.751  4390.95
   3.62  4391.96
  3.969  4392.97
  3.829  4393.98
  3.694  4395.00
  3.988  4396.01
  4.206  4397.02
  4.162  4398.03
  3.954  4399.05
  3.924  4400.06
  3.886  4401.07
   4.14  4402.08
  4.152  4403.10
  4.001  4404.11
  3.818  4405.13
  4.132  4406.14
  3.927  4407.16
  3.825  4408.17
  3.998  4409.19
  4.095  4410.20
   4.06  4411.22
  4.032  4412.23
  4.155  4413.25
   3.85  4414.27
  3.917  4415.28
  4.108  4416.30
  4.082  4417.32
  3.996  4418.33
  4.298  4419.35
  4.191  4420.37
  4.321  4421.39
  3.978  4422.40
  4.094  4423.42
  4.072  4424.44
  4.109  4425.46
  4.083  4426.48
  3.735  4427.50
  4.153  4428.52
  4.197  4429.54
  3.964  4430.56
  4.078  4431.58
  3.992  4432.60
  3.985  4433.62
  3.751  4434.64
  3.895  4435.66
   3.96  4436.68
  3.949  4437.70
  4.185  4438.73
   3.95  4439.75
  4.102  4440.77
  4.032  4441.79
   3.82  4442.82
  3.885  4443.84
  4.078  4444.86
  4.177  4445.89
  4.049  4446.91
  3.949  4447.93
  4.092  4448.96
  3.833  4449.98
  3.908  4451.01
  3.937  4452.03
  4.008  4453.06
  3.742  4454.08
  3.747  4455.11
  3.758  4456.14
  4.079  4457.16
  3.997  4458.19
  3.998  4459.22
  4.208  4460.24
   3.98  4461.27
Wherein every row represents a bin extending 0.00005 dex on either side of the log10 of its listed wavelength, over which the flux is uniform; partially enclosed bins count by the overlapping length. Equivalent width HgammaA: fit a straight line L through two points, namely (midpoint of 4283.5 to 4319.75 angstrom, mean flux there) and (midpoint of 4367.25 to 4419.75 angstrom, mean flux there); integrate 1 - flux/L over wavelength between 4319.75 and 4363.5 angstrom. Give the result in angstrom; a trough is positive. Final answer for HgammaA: 3.1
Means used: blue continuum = 3.91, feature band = 3.66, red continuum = 3.97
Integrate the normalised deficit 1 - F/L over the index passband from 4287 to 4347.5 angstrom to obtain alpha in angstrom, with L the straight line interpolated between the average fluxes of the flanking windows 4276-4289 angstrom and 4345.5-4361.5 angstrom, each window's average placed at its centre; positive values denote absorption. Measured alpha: 3.6 angstrom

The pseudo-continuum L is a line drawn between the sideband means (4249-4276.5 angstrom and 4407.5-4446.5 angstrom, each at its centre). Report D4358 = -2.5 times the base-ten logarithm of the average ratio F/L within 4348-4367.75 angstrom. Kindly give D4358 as 0.03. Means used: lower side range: 4.03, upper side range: 4.03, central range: 3.93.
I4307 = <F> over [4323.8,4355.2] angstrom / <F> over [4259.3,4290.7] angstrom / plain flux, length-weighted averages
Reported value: 0.88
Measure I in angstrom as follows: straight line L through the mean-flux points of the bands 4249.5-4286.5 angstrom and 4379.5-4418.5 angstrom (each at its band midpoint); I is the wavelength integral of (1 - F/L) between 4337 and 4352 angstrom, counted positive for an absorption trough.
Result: 2.9 angstrom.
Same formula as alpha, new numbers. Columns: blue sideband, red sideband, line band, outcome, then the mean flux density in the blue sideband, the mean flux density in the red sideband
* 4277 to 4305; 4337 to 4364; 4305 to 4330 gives -1.02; 3.94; 3.55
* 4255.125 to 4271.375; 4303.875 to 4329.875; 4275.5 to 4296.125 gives 0.04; 4.08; 3.91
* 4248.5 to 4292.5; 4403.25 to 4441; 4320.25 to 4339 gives 1.28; 4.02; 4.03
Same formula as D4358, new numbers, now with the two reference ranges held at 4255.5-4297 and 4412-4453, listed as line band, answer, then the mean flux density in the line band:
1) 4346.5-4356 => 0.07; 3.77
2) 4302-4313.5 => 0.04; 3.88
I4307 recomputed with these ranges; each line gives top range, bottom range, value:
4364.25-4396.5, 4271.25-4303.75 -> 1.00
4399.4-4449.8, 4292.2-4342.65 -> 1.08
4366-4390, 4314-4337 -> 1.02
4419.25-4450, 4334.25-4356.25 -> 1.20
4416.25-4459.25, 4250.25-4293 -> 1.00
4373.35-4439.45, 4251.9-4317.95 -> 1.00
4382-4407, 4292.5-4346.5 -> 1.05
